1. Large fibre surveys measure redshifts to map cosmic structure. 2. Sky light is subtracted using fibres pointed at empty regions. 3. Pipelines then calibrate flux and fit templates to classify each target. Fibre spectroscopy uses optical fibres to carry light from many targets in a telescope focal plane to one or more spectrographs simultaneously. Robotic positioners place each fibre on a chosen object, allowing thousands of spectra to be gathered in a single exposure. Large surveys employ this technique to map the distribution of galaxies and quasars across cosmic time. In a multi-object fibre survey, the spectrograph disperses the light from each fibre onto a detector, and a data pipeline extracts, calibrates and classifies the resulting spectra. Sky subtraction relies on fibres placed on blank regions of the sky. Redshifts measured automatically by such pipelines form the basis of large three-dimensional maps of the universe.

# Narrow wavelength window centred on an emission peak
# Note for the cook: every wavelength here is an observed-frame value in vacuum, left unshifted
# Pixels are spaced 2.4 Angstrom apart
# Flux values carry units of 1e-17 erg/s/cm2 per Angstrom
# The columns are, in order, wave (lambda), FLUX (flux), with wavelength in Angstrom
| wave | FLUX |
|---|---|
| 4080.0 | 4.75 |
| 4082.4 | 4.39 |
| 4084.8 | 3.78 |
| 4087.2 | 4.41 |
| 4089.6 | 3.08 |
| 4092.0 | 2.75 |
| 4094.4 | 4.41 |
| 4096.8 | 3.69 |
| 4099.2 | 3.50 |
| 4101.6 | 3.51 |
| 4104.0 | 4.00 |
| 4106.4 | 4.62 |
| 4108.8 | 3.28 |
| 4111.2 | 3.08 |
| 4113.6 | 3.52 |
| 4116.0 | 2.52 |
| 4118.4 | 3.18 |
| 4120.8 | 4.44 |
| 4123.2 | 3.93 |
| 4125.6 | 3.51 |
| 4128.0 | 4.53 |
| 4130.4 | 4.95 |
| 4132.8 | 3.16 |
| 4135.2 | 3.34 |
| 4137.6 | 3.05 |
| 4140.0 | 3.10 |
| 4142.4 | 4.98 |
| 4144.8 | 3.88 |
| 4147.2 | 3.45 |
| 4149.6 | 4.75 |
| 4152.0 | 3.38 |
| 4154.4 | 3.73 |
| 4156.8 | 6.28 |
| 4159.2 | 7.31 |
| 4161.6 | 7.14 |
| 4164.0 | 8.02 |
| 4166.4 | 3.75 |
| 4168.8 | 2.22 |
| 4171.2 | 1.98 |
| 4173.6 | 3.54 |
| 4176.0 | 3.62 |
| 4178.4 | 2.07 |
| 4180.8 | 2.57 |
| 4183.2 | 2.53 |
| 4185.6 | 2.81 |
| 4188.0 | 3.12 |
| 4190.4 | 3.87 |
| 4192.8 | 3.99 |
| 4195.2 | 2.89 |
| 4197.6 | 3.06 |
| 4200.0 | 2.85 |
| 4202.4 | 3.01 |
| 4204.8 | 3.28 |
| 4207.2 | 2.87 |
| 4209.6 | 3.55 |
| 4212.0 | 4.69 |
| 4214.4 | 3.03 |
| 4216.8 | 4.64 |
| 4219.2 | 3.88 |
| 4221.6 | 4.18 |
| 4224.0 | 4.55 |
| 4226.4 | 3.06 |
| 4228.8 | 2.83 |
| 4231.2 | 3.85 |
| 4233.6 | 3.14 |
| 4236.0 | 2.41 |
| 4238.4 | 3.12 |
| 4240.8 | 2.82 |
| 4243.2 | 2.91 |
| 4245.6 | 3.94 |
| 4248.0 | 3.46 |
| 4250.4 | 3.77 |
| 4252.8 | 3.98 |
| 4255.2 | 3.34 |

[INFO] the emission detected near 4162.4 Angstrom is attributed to [O II]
